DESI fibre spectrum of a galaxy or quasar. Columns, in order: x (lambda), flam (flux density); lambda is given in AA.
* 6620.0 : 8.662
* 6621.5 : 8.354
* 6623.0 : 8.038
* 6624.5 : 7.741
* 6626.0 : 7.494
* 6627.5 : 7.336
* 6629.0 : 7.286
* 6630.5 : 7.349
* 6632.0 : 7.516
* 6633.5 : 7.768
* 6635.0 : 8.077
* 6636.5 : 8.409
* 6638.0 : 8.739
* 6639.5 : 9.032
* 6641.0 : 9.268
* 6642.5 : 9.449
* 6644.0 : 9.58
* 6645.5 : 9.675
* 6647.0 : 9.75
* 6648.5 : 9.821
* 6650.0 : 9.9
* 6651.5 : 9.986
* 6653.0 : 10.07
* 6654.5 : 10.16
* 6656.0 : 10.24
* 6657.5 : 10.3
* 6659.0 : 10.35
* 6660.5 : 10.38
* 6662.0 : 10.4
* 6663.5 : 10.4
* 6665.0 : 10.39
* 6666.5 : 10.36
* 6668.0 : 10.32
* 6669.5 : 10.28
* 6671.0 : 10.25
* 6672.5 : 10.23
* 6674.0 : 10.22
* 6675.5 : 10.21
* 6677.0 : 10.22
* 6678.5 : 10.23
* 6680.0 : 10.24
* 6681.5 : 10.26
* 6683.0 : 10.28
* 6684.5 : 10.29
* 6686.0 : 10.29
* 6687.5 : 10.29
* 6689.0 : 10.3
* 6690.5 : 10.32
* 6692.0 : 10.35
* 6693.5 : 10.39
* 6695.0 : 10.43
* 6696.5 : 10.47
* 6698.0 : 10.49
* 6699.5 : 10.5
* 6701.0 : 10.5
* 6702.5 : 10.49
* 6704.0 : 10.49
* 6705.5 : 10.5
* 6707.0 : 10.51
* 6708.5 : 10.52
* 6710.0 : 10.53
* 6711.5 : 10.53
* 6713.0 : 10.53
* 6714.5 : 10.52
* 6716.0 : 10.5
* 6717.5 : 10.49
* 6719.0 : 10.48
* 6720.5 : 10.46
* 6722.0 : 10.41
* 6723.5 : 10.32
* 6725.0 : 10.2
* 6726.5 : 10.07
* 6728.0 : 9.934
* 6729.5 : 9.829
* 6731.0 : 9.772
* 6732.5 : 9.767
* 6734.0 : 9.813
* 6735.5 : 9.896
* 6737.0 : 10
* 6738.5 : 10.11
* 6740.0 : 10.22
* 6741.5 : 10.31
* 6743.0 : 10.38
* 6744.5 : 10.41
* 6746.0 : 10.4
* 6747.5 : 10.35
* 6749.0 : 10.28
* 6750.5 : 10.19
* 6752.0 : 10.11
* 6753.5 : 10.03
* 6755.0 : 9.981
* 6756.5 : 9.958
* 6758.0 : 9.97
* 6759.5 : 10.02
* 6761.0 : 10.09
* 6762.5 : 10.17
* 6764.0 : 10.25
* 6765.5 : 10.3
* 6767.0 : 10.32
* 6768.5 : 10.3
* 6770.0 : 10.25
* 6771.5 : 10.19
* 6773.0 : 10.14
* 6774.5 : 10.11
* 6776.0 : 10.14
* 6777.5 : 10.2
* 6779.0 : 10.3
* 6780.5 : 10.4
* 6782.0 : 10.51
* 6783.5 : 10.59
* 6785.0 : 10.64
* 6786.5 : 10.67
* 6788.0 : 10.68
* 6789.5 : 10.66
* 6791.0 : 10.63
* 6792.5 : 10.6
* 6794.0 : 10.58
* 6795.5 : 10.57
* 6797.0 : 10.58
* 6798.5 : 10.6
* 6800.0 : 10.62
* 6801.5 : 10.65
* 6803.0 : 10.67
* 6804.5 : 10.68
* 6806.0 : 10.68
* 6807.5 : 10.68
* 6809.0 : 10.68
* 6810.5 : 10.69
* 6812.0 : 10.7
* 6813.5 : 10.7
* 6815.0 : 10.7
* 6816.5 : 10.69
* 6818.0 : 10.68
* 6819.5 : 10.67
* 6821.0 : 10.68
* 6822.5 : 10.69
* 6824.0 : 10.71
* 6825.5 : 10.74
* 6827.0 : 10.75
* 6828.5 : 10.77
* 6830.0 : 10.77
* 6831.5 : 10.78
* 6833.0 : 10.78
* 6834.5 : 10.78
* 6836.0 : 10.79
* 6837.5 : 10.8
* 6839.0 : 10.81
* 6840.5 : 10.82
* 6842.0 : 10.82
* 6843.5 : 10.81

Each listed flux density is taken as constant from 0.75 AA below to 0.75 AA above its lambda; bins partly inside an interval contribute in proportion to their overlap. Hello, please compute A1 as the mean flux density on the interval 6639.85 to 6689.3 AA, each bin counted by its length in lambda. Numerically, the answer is 10.1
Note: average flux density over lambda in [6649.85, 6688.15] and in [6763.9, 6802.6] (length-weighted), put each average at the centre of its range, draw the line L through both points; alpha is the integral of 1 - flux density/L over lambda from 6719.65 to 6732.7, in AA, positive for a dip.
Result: 0.3 AA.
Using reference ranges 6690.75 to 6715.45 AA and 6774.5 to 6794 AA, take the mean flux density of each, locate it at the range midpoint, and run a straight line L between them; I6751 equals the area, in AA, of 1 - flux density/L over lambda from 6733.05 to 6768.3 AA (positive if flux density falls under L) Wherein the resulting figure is 1.1 AA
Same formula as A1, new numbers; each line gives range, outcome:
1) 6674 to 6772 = 10.3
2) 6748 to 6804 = 10.4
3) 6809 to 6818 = 10.7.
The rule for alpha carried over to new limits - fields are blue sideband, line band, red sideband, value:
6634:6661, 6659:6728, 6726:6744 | -3.9 AA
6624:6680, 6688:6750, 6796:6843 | -2.2 AA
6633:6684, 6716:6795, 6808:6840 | 1.0 AA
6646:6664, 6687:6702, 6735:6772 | -0.4 AA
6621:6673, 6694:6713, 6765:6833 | -1.4 AA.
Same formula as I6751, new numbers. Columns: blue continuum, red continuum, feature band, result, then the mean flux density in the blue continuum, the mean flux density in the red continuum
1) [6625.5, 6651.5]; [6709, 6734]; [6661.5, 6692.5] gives -2.93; 8.66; 10.3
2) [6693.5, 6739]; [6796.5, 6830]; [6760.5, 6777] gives 0.48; 10.3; 10.7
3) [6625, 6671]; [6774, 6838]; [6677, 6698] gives -1.43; 9.34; 10.6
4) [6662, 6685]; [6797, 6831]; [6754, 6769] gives 0.58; 10.3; 10.7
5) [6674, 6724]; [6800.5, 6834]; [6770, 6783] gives 0.42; 10.4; 10.7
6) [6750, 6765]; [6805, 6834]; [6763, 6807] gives -0.45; 10.1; 10.7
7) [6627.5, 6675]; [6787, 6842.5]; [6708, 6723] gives -0.77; 9.52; 10.7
